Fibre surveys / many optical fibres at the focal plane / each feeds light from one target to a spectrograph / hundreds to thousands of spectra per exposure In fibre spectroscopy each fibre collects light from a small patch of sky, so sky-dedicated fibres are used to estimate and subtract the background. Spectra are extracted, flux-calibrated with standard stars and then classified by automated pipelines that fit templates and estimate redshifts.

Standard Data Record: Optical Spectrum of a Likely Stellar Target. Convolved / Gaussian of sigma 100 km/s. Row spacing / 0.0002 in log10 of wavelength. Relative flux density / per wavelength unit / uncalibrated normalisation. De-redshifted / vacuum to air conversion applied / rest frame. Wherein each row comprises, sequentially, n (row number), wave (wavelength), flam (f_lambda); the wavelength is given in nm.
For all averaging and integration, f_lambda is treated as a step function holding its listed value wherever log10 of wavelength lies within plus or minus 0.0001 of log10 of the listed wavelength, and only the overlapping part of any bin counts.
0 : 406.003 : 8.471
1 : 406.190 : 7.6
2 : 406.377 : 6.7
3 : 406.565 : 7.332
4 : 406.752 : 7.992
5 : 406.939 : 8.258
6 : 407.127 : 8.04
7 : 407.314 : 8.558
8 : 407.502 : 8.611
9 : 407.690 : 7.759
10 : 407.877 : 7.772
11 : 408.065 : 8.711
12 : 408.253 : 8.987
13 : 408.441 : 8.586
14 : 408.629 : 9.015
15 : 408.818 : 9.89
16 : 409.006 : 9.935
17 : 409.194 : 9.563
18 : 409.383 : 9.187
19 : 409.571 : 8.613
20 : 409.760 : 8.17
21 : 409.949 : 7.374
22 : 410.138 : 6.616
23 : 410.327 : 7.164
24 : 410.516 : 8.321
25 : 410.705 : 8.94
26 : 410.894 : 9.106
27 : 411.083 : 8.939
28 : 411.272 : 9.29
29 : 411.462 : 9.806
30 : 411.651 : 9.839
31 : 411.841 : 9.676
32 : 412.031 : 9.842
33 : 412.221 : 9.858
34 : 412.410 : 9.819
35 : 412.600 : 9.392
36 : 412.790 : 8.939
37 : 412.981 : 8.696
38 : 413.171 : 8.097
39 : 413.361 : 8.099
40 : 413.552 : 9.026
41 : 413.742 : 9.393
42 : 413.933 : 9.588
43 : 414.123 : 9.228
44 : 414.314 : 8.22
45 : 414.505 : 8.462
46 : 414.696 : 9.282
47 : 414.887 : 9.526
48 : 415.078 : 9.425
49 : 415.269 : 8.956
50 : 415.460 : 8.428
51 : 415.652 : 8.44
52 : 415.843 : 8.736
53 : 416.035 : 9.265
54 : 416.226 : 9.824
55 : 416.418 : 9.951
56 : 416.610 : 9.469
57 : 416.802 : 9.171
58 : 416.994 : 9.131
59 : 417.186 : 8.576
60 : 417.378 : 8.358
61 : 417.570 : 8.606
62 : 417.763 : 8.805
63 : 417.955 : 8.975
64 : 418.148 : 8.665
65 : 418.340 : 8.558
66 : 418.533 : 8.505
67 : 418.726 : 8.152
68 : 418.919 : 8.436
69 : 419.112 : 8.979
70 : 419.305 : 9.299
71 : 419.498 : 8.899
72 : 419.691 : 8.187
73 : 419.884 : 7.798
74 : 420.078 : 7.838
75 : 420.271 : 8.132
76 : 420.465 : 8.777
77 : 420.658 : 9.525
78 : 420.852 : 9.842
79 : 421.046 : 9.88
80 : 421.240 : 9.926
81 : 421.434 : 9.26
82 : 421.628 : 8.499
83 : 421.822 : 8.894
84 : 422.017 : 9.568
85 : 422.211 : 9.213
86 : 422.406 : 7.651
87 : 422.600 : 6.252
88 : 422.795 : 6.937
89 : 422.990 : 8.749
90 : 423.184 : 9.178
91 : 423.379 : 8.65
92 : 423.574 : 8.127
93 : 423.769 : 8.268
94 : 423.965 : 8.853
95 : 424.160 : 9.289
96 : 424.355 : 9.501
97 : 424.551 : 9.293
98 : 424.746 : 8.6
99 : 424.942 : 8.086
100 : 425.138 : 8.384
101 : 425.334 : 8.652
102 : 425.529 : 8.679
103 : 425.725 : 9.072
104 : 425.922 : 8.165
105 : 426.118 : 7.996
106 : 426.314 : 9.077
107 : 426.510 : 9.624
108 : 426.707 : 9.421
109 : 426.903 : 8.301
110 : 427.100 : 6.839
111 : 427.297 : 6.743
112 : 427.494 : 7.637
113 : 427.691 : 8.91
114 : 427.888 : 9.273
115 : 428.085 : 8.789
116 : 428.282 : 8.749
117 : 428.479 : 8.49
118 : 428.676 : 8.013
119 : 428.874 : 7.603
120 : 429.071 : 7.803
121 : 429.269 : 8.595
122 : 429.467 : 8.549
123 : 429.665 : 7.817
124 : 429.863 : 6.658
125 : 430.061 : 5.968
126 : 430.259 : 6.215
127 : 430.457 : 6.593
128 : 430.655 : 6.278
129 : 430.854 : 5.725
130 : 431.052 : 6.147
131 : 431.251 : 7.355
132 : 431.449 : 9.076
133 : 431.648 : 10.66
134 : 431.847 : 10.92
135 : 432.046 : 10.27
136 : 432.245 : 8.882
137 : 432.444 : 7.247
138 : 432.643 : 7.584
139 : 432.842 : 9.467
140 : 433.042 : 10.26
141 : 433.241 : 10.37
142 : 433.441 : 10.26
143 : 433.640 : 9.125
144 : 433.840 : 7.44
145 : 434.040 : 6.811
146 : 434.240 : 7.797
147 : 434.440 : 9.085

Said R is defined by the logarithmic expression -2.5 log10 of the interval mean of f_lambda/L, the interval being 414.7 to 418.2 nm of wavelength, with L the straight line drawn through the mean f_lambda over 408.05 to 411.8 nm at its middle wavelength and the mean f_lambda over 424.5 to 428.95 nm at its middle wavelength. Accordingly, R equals -0.04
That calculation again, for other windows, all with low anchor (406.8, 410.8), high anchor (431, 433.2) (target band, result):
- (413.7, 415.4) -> -0.061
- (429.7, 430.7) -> 0.357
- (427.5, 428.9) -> 0.046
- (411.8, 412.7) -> -0.139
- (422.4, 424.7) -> 0.047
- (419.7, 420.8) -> 0.035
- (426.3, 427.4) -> 0.077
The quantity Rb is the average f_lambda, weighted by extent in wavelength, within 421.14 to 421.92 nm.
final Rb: 9.14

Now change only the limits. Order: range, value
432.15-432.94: 8.3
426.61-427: 8.87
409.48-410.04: 8.04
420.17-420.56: 8.45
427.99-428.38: 8.77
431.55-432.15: 10.6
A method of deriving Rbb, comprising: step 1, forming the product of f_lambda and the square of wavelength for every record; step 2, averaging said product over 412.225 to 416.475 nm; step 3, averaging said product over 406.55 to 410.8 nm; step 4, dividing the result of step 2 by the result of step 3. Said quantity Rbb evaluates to 1.10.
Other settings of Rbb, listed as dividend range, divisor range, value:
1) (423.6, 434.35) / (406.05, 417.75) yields 1.03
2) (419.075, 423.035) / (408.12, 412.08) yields 1.03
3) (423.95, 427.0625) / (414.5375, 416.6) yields 1.00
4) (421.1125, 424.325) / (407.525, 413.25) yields 1.03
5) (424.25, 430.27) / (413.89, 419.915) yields 0.98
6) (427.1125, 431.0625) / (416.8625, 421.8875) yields 0.90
